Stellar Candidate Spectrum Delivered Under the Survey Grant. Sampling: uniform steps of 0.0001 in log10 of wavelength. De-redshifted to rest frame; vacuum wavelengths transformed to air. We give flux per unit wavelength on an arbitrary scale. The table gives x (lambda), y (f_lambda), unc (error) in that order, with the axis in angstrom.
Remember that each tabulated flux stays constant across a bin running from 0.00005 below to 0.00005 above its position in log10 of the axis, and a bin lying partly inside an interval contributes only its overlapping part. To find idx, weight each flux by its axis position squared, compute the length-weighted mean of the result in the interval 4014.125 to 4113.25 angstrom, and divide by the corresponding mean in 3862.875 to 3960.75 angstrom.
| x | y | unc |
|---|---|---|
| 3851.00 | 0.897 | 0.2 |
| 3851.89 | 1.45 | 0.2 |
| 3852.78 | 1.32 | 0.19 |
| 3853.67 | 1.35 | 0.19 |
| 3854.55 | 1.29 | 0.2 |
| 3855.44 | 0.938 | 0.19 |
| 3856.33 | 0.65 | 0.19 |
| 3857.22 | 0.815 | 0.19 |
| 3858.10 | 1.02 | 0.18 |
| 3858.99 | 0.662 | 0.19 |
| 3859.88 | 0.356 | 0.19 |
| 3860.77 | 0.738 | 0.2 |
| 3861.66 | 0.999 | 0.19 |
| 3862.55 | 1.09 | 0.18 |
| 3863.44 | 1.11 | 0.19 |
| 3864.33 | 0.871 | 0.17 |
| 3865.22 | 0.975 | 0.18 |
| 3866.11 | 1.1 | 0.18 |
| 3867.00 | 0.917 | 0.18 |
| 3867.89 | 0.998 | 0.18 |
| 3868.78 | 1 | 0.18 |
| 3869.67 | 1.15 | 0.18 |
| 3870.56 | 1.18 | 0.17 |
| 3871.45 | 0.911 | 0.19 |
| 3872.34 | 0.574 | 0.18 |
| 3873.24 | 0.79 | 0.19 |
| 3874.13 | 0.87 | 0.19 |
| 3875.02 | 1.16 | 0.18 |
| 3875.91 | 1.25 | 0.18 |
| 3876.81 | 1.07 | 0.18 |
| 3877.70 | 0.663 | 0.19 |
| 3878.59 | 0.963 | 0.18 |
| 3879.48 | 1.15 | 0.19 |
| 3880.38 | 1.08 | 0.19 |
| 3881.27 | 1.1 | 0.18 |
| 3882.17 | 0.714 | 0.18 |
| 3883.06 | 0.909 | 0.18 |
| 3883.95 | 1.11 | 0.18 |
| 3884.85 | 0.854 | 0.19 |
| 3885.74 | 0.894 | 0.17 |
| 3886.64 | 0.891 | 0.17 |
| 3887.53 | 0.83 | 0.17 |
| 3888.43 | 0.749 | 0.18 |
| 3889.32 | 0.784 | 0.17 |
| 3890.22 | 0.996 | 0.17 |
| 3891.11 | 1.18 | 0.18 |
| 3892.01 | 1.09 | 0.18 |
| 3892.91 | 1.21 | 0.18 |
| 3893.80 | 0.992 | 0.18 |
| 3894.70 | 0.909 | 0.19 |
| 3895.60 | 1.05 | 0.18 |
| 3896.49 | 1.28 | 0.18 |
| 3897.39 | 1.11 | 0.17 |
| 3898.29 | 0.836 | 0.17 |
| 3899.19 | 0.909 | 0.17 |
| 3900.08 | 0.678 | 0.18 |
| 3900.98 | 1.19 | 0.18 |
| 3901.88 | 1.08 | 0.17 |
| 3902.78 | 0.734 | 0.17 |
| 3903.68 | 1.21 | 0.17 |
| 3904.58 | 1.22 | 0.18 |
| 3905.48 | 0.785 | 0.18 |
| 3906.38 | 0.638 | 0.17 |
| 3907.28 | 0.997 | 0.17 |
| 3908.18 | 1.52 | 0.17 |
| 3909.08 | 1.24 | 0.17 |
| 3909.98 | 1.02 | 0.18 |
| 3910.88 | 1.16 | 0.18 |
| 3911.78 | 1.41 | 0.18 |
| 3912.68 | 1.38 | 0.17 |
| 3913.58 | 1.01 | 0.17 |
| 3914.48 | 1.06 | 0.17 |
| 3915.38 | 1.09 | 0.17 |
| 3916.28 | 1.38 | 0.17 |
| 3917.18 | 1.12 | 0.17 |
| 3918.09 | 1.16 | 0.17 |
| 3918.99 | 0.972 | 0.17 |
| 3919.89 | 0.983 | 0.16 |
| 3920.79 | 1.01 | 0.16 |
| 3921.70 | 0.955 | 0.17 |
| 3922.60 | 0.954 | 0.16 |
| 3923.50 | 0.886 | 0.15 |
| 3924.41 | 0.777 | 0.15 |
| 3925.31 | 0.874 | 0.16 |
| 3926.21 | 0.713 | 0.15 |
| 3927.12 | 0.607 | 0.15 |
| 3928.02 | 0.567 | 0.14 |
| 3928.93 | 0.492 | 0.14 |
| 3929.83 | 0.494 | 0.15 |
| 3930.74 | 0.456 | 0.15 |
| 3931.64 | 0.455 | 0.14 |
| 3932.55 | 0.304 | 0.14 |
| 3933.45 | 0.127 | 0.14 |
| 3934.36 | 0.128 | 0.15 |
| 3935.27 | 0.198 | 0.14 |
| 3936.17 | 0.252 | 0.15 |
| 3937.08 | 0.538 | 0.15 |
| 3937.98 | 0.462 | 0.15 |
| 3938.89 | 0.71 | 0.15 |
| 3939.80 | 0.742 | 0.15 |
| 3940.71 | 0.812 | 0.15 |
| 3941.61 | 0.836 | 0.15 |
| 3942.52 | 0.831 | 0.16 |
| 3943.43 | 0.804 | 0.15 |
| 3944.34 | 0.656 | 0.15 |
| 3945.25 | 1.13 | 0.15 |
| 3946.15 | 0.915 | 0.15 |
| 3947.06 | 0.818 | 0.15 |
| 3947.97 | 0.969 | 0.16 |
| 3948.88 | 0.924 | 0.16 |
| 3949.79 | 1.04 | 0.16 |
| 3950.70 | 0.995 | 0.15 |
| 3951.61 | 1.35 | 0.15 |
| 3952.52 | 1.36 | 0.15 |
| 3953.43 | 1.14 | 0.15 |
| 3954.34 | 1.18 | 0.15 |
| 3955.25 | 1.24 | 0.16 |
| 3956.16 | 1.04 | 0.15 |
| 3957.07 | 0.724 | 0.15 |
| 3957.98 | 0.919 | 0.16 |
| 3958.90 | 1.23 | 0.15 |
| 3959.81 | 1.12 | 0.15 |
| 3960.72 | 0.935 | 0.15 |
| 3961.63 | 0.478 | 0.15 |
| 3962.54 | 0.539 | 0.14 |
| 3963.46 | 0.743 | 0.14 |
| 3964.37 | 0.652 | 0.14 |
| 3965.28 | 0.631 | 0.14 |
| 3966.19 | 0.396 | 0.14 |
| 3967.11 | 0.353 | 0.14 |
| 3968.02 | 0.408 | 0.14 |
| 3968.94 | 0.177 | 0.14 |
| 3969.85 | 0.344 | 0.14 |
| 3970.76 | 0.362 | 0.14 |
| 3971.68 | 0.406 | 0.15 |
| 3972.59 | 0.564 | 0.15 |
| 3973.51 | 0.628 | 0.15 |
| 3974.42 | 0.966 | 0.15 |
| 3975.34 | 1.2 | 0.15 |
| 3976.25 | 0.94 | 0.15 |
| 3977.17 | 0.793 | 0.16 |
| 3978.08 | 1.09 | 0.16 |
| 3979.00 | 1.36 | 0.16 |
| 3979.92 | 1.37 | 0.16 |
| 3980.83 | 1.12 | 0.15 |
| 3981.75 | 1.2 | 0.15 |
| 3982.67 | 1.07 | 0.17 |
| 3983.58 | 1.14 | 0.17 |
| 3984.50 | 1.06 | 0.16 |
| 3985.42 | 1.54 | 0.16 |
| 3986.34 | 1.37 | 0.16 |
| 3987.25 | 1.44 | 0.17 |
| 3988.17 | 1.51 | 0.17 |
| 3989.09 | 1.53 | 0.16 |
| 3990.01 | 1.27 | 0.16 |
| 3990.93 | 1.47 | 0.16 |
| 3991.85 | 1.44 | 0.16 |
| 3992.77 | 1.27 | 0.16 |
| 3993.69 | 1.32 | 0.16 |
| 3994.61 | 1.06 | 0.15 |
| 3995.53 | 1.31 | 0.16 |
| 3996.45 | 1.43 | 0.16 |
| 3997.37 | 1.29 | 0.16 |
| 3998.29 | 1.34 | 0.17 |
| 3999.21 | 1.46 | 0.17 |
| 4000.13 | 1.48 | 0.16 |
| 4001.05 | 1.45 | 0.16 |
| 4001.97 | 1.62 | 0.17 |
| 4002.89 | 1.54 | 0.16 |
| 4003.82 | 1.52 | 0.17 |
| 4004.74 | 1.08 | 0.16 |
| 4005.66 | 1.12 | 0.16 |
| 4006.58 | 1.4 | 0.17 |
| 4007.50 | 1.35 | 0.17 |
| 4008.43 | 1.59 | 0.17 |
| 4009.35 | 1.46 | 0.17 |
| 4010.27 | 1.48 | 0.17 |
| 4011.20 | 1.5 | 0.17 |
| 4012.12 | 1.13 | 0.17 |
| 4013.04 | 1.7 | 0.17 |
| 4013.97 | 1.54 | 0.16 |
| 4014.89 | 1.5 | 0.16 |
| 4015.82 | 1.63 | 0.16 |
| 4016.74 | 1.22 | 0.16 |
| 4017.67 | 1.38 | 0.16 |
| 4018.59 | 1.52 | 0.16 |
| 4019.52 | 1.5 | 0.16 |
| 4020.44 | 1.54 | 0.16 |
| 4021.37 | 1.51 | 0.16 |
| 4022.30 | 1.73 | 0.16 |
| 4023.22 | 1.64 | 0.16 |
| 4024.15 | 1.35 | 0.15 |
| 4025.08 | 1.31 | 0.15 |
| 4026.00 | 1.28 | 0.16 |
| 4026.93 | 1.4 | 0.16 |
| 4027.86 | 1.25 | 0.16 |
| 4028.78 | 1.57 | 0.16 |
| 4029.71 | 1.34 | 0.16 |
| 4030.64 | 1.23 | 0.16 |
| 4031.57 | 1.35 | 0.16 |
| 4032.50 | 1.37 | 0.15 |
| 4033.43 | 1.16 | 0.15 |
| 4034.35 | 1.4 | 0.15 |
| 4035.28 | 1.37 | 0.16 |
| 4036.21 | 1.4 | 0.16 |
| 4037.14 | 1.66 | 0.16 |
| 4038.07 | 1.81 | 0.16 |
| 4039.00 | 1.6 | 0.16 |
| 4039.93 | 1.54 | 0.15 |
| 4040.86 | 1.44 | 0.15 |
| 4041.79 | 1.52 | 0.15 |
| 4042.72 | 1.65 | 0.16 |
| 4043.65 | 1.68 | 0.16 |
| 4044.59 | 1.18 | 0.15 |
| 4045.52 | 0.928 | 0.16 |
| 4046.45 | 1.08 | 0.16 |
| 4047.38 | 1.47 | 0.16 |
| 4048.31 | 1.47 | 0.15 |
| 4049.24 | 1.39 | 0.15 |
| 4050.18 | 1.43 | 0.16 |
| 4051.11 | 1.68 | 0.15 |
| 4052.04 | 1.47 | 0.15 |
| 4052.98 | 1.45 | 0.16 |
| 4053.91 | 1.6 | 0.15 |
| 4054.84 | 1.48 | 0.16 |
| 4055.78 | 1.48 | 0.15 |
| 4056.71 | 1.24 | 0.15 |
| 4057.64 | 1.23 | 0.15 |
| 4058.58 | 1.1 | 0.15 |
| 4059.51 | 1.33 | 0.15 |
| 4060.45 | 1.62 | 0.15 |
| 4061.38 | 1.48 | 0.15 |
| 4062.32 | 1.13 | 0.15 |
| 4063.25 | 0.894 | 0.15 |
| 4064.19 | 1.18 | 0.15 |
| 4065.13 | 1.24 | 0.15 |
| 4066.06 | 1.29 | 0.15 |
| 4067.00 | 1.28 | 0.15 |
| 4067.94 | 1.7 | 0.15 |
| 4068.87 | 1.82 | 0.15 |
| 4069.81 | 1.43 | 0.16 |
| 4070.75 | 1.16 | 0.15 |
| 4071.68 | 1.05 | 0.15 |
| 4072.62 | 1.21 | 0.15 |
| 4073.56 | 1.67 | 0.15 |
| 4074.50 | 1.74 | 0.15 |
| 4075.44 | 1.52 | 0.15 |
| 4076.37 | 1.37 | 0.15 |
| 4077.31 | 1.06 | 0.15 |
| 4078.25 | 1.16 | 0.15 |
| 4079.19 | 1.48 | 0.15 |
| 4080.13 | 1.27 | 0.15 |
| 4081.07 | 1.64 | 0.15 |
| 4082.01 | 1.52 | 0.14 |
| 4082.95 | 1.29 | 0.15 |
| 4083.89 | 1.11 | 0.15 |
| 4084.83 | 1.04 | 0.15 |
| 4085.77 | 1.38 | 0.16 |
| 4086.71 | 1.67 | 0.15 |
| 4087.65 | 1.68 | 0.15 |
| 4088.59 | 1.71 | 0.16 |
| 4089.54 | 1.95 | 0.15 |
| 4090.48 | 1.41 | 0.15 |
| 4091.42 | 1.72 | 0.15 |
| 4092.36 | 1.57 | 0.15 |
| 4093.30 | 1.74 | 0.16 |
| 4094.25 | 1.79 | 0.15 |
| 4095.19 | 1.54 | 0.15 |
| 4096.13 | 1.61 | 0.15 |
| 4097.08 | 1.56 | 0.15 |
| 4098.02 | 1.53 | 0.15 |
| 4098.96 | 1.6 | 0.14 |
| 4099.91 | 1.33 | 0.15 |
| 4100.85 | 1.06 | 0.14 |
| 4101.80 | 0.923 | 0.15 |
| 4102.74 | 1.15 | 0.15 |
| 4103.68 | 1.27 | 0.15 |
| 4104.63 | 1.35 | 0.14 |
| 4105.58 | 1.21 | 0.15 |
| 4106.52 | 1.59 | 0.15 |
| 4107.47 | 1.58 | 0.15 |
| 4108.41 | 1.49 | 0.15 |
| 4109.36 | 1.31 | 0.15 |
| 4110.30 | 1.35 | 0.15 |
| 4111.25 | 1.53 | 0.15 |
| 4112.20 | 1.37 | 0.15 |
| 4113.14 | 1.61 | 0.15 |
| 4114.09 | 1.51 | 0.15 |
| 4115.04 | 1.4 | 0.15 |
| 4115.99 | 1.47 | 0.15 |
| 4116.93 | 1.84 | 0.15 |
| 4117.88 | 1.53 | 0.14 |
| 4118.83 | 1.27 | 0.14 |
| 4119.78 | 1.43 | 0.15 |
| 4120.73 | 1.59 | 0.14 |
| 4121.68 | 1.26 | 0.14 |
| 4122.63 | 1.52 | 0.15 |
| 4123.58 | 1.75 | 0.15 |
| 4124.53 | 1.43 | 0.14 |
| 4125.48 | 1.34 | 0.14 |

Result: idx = 1.66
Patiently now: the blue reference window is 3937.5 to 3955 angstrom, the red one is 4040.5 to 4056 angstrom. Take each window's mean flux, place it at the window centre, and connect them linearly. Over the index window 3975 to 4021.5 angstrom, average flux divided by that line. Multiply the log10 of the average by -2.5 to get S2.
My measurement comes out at -0.14 mag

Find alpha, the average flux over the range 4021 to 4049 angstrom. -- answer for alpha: 1.42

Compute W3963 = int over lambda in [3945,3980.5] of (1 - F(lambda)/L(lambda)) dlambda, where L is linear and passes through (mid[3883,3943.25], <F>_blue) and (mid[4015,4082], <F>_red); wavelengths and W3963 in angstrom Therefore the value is 6.95 angstrom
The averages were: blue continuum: 0.876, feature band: 0.857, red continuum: 1.41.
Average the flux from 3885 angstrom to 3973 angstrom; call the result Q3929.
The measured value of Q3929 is 0.85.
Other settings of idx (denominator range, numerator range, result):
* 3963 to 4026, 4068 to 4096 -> 1.28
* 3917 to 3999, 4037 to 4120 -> 1.69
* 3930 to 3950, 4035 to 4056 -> 2.44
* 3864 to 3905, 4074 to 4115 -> 1.64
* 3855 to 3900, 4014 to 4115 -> 1.65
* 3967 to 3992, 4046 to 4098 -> 1.48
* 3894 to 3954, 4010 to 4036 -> 1.69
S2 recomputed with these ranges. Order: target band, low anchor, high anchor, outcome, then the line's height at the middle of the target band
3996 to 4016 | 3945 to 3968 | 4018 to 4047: -0.15 mag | 1.25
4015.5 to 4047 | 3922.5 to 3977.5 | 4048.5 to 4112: -0.23 mag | 1.16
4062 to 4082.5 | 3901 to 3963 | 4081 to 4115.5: 0.01 mag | 1.37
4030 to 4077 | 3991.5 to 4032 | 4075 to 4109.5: 0.02 mag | 1.43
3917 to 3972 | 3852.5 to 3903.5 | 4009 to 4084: 0.46 mag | 1.14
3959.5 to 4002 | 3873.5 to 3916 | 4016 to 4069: 0.22 mag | 1.25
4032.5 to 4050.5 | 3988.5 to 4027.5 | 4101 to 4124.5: -0.01 mag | 1.42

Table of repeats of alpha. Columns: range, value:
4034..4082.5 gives 1.4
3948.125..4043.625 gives 1.22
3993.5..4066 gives 1.4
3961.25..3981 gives 0.701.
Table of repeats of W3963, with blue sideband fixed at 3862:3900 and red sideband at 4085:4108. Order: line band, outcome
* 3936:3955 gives 4.1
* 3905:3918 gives -1.0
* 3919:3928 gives 1.9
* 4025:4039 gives -0.7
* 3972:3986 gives 1.7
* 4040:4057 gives -0.6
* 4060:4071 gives 0.5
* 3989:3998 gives -0.6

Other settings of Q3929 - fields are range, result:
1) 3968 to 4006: 1.15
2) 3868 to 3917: 1.02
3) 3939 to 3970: 0.839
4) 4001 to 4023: 1.46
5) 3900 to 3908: 0.979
